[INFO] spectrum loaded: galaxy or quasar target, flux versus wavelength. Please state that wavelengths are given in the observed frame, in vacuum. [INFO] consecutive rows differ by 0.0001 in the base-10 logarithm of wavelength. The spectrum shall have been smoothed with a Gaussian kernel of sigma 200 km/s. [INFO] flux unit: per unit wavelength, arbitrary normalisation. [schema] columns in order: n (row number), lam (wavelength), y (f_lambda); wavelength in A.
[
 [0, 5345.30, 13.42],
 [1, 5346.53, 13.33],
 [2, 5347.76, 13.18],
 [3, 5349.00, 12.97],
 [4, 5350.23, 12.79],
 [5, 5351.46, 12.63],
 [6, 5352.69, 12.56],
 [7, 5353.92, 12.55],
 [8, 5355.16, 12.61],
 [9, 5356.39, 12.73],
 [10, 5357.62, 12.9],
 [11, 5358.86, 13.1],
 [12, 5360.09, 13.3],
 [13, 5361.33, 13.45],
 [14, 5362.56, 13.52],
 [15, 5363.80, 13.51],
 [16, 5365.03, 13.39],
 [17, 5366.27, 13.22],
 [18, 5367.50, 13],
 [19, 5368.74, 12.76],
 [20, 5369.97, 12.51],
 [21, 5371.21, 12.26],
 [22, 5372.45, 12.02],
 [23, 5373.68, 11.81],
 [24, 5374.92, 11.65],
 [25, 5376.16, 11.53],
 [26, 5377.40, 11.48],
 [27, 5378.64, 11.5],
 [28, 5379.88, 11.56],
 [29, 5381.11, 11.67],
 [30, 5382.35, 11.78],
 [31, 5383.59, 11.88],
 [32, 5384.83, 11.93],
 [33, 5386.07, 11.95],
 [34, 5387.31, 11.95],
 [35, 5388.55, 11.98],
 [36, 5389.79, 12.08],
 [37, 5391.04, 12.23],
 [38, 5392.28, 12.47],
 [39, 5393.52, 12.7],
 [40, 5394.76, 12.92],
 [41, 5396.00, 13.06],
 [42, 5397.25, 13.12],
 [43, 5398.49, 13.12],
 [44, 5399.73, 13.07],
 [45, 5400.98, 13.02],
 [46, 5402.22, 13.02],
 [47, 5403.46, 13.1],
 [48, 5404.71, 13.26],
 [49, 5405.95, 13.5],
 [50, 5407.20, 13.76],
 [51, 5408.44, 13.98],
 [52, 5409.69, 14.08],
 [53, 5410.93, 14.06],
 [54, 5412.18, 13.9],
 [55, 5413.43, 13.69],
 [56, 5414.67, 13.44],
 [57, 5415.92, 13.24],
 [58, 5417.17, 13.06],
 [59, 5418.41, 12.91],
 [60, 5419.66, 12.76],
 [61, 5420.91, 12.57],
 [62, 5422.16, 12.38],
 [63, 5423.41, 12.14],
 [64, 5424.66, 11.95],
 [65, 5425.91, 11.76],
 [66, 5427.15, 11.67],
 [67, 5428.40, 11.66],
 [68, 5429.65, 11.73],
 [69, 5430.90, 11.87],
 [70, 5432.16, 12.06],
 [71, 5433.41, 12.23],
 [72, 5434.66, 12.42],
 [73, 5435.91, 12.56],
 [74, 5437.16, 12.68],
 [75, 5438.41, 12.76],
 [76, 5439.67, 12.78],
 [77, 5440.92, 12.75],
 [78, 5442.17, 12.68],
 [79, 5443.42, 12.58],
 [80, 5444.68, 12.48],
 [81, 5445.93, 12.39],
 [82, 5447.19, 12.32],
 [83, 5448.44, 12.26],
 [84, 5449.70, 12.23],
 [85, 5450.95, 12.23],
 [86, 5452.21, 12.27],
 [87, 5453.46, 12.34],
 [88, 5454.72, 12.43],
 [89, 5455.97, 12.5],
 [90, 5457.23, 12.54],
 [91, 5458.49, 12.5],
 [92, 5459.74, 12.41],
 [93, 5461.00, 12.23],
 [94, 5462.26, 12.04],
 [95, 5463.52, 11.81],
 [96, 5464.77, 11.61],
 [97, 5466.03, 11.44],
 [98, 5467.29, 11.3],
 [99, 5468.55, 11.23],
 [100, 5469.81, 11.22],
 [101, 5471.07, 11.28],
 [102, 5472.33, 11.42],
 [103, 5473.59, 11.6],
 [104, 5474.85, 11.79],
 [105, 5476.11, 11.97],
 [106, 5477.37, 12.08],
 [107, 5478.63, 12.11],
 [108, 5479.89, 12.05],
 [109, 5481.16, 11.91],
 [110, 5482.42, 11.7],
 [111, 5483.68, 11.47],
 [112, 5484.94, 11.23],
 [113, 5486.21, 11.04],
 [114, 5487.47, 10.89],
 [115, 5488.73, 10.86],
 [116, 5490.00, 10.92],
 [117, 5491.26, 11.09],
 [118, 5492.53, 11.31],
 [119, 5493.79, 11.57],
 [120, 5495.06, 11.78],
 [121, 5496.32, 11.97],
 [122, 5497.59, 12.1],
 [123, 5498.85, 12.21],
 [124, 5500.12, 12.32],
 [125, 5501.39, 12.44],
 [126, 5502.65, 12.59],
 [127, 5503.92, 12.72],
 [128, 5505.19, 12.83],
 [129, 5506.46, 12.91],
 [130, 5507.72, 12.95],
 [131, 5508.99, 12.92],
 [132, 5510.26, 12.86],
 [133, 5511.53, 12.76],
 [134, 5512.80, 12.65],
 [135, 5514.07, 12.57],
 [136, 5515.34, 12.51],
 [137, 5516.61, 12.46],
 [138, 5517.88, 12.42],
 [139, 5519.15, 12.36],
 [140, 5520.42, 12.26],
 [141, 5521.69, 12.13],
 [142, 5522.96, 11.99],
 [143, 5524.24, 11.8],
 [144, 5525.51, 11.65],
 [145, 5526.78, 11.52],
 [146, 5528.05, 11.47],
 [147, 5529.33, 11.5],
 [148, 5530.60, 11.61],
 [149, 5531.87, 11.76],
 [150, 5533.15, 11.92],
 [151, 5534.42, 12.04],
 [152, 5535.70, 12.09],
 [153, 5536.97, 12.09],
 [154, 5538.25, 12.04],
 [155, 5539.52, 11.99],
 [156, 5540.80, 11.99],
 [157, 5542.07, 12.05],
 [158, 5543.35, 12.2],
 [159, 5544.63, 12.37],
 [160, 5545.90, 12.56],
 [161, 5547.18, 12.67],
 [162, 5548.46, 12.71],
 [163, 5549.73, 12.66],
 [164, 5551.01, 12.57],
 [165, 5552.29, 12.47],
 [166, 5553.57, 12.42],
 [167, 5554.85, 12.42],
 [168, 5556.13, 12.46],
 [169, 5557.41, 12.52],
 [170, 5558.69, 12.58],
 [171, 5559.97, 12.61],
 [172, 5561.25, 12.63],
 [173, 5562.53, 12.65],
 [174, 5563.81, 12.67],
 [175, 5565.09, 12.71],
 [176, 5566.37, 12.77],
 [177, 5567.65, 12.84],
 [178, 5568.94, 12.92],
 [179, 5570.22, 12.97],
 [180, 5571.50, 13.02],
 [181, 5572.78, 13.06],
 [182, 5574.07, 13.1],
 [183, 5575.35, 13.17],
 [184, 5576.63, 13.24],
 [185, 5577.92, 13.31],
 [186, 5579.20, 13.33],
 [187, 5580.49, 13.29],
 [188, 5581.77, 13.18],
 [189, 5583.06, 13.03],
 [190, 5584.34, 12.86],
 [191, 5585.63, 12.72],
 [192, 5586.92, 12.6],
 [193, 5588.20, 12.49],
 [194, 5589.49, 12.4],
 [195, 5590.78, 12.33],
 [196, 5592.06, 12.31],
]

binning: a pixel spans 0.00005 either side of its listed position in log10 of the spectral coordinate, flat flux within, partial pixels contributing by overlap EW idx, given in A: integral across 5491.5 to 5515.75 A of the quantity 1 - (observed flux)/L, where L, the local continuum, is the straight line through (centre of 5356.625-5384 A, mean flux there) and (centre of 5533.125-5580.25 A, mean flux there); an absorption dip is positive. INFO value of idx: 0.32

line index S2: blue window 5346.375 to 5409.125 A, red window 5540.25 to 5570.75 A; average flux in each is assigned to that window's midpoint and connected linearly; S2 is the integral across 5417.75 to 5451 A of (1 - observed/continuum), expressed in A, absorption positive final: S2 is 0.8 A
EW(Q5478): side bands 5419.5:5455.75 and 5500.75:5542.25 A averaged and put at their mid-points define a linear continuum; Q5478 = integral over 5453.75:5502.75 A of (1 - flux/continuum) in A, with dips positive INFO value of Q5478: 2.0 A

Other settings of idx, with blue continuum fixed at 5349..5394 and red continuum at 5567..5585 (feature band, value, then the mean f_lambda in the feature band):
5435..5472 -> 1.4 A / 12.2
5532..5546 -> 0.9 A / 12.1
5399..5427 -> -1.2 A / 13.1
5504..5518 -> 0.2 A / 12.7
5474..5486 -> 0.9 A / 11.8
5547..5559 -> 0.4 A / 12.5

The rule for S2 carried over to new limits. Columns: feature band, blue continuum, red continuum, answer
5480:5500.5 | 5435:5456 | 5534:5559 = 1.5 A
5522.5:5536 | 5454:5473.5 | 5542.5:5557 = 0.6 A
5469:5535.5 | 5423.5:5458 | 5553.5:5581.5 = 3.3 A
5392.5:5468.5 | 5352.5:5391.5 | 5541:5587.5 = -0.7 A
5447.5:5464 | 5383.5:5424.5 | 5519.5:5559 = 0.4 A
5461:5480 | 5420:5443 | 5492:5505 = 0.8 A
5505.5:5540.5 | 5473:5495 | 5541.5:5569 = -0.3 A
